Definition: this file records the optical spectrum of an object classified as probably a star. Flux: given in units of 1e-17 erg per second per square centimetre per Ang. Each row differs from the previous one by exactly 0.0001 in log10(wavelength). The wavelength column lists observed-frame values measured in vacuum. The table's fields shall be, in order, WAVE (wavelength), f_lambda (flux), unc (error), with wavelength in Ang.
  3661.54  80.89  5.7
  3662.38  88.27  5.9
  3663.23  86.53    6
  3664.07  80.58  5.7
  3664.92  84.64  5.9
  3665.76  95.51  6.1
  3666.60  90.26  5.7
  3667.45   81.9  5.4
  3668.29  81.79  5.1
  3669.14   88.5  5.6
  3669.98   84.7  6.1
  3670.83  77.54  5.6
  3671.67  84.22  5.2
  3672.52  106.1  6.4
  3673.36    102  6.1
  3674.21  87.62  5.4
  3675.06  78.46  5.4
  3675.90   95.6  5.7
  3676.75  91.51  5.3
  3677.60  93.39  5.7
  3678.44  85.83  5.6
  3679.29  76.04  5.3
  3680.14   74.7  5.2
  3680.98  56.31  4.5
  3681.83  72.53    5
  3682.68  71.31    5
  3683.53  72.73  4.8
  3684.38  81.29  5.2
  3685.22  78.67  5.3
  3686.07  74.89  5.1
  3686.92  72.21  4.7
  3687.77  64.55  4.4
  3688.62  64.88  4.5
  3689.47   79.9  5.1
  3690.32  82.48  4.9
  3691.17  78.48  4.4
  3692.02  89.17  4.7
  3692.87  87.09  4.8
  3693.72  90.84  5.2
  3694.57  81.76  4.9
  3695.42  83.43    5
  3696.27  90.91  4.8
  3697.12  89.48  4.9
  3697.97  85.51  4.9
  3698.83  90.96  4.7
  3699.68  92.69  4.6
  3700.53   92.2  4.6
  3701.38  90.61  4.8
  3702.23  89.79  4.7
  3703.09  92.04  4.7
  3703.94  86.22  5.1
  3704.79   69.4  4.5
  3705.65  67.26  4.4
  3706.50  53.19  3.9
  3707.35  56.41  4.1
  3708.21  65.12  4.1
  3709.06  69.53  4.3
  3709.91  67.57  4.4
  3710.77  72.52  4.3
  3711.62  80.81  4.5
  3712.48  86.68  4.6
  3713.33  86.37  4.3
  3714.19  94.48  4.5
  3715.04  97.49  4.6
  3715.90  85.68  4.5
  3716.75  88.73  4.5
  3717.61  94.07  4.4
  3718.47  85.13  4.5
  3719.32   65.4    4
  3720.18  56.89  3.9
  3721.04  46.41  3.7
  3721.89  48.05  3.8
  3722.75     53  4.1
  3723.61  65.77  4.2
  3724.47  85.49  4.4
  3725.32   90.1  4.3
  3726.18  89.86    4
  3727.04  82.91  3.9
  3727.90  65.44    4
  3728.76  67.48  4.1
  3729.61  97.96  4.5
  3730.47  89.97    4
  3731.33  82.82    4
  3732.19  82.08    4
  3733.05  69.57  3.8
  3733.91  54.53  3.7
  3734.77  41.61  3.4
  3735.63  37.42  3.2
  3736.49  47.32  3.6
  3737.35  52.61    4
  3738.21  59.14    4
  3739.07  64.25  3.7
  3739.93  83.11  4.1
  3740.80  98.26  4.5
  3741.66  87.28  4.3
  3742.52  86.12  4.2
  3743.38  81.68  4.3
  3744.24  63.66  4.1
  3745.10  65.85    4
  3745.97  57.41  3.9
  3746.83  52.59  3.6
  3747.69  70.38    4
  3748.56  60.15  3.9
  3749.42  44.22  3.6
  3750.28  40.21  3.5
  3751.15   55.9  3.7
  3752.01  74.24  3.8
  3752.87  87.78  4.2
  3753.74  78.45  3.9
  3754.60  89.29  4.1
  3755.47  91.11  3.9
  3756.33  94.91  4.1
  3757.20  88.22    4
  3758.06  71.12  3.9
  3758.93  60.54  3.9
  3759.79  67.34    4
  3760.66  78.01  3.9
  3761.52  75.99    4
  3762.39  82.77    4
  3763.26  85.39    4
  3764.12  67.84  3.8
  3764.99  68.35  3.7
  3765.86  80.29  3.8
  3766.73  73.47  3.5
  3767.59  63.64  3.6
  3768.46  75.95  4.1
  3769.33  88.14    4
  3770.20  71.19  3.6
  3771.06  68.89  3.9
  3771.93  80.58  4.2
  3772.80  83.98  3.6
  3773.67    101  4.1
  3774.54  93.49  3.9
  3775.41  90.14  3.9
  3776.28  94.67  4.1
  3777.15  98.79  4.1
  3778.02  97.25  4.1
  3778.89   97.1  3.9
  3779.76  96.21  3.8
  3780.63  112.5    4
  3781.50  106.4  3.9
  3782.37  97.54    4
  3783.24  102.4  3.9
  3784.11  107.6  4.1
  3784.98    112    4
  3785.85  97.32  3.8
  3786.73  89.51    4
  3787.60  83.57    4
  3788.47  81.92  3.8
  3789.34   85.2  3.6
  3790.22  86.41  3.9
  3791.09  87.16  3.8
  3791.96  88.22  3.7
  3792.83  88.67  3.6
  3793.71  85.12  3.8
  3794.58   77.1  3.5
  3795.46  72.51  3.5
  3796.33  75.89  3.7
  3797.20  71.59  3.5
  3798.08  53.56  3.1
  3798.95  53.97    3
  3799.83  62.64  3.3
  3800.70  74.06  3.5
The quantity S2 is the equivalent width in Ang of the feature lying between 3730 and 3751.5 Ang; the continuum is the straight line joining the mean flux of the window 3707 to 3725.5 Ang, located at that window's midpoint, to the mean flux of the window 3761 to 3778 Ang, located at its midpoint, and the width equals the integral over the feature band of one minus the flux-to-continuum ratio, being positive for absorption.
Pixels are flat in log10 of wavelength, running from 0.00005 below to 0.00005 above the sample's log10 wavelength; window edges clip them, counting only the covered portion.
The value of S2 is 3.5 Ang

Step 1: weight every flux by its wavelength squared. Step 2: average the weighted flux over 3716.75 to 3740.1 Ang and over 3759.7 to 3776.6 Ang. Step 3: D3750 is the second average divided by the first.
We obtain 1.18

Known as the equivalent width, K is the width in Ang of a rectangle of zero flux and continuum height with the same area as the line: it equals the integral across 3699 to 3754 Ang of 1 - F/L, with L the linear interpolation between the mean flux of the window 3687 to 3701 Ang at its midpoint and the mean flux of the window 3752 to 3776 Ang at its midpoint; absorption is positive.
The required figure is 6.3 Ang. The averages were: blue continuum 83.8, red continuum 79.9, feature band 72.7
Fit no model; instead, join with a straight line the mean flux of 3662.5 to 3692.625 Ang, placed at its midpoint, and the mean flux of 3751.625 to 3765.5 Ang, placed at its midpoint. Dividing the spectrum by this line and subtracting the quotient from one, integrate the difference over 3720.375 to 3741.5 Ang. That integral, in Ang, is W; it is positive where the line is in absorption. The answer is 2.9 Ang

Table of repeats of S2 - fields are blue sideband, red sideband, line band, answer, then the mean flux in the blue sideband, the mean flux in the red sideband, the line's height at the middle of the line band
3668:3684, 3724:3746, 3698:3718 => -1.0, 83.2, 72.7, 77.5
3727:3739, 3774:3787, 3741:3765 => 2.2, 65.9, 99.6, 80.1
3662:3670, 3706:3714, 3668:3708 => -1.4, 86.3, 71.6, 79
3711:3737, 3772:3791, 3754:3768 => 1.6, 73.9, 95.5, 87.8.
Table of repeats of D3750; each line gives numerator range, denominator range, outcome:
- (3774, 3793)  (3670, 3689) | 1.26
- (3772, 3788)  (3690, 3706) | 1.19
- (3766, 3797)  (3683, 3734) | 1.18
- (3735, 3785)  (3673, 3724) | 1.03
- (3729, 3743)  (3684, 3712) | 0.91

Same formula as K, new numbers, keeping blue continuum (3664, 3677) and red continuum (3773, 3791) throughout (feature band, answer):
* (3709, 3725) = 2.8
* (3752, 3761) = 1.3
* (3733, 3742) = 2.9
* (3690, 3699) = 0.4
